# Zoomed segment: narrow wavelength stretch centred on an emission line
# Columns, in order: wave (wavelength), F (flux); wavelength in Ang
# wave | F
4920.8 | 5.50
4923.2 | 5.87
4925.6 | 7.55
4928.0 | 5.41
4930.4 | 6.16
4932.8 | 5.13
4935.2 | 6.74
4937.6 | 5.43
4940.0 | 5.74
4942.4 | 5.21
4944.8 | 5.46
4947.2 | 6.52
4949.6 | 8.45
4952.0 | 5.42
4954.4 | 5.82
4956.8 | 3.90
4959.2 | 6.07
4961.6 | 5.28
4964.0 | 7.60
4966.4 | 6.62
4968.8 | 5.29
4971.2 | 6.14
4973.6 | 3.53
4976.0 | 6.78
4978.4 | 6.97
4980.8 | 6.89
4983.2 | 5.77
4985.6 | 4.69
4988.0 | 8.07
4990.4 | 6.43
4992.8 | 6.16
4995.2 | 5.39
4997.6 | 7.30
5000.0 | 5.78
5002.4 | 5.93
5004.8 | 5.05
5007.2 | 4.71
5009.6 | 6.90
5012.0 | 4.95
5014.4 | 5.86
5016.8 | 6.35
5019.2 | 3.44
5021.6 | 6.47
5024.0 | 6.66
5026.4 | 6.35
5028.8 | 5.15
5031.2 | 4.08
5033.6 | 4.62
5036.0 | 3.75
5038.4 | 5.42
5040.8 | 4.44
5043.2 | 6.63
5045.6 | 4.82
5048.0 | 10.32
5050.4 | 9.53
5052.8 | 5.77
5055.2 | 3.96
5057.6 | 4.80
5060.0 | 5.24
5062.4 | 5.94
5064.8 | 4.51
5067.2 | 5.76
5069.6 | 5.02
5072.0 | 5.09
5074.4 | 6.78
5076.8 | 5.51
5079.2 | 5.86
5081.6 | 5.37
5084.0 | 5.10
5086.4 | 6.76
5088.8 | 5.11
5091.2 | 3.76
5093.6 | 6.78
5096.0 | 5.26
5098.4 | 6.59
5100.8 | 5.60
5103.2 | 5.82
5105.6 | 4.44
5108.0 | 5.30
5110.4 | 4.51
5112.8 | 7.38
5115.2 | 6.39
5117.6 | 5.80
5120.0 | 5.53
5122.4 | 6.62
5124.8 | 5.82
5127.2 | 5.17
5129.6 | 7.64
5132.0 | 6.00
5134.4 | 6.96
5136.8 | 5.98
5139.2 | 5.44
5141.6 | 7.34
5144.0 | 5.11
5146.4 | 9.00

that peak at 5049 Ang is H-gamma 4340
